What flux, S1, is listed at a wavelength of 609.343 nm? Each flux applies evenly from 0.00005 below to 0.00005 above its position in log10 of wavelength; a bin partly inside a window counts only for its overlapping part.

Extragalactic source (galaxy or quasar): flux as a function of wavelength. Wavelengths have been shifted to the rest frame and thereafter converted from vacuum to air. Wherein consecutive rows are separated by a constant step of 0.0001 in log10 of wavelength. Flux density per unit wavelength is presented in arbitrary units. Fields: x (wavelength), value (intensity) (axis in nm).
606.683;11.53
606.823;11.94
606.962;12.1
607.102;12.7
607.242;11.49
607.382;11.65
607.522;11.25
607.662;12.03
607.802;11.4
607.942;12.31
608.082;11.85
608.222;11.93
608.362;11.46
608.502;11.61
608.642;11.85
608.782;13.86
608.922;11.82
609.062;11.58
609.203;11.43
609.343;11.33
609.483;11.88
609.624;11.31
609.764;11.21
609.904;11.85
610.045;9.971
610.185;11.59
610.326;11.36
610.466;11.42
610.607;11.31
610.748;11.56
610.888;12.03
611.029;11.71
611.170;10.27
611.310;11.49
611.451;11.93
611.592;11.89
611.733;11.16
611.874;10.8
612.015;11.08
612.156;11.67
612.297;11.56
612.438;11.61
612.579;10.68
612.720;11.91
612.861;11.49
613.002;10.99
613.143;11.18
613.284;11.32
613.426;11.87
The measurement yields 11.33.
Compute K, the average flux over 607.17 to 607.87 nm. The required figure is 11.6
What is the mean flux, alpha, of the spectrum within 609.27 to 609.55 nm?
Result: 11.6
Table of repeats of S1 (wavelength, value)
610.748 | 11.56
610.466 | 11.42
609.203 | 11.43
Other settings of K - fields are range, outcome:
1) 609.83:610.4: 11.2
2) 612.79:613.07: 11.3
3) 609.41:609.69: 11.6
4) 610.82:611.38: 11.4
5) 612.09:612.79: 11.5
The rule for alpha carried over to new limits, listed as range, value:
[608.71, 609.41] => 12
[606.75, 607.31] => 12.1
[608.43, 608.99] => 12.3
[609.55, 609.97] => 11.5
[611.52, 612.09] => 11.2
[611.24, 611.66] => 11.8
